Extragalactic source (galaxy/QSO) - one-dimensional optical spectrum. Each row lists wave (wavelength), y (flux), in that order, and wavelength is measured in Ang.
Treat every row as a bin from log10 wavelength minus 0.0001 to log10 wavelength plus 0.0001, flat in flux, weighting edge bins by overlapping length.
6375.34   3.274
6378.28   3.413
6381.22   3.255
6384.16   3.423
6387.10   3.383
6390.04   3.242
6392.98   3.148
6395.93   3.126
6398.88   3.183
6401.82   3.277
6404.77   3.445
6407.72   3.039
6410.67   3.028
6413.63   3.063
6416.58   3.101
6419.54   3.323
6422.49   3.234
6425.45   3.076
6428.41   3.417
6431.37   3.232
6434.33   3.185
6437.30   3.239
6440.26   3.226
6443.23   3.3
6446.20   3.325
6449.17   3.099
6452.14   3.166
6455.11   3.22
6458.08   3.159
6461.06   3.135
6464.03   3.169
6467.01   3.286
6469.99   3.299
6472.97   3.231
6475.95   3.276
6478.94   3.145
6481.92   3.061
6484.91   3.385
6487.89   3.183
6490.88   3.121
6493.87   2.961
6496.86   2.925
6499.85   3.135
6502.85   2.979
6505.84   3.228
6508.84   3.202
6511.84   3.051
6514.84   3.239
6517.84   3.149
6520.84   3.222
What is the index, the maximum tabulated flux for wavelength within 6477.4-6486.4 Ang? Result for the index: 3.385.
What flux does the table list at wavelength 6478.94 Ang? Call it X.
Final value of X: 3.145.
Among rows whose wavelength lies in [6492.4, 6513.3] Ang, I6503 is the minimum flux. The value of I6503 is 2.925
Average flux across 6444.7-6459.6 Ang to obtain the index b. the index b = 3.19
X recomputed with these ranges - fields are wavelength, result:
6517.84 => 3.149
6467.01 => 3.286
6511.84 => 3.051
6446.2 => 3.325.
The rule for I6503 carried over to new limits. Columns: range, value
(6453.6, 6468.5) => 3.135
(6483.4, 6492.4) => 3.121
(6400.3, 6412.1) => 3.028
